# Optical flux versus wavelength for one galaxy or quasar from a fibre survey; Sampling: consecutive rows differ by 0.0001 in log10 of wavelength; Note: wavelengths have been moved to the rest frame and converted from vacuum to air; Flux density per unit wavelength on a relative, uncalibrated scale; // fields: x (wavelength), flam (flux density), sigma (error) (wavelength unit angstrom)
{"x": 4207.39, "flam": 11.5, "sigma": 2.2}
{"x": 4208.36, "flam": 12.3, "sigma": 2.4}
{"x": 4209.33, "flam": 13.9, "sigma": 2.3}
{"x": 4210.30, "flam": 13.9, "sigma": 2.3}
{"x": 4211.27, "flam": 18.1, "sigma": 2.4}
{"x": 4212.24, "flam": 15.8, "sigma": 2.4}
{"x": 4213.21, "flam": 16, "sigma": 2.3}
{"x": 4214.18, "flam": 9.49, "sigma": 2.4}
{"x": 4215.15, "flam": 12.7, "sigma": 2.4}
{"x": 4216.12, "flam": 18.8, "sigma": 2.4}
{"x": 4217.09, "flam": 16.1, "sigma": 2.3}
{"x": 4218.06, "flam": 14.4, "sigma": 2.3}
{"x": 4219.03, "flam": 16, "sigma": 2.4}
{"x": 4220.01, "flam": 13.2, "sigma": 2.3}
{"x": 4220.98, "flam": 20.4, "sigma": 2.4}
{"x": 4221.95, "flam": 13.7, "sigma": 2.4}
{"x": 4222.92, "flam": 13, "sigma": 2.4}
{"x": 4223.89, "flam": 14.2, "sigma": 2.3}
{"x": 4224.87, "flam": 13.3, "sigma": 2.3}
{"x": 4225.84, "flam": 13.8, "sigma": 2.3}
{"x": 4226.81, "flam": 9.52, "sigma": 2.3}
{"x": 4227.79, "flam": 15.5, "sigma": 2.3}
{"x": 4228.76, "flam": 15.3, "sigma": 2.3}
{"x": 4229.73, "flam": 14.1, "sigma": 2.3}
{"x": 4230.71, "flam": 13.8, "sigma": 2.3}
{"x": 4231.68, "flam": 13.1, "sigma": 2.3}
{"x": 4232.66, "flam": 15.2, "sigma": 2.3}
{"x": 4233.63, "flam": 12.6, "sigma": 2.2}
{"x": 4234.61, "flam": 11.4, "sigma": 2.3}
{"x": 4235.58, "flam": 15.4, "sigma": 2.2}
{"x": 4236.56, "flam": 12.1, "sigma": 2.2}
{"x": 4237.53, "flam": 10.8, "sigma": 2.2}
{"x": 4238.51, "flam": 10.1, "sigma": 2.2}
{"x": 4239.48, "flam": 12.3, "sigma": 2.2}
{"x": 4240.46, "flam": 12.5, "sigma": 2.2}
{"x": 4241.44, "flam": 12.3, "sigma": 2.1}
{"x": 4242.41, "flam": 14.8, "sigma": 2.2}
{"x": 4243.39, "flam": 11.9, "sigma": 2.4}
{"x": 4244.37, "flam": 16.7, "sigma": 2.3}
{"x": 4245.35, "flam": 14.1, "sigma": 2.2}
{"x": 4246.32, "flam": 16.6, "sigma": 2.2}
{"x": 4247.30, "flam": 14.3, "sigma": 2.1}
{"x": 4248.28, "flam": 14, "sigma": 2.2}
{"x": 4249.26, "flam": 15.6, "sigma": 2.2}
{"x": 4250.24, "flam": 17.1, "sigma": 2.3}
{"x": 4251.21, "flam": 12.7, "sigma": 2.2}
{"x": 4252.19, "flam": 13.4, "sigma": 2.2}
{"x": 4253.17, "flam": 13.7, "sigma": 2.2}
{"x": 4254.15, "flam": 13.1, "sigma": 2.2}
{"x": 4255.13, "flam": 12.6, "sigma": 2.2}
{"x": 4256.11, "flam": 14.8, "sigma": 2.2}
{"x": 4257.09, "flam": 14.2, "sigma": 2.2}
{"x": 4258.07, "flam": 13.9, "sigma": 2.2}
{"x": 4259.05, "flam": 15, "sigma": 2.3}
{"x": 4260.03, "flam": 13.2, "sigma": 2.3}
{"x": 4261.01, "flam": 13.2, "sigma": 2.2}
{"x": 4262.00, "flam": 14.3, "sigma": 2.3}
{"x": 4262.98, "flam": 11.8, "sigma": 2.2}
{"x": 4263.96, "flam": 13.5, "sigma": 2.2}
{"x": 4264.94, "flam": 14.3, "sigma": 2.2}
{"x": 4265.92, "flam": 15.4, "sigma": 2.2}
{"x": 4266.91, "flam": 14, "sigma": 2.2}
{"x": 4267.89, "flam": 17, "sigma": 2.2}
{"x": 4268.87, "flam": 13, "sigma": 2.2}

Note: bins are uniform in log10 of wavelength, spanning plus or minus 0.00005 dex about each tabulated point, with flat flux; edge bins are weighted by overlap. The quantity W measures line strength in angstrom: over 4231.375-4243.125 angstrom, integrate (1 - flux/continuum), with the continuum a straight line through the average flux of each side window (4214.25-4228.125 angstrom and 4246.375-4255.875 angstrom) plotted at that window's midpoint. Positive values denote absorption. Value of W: 1.3 angstrom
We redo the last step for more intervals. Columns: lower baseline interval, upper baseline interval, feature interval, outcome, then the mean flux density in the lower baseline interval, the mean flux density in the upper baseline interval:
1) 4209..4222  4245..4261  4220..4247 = 2.0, 15.2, 14.2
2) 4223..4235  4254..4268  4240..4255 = -0.4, 13.5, 14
